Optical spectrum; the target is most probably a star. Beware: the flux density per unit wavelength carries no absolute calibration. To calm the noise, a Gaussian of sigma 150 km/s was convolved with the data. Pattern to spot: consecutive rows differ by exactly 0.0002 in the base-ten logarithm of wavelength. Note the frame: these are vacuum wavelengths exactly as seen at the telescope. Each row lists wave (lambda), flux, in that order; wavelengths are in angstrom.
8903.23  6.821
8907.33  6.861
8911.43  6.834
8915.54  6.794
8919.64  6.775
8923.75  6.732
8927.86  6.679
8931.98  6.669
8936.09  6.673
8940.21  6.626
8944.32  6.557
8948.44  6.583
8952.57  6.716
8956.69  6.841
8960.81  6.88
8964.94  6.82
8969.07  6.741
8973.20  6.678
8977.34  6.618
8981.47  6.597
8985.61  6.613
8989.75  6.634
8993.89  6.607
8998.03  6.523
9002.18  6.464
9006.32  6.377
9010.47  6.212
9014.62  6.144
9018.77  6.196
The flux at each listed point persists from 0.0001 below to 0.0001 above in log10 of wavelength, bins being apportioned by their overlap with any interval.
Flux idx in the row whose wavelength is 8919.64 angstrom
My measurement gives 6.775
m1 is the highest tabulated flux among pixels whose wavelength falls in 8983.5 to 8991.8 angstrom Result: 6.634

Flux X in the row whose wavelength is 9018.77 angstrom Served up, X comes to 6.196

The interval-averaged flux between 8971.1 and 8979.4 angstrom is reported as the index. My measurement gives 6.64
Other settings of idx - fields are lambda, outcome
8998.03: 6.523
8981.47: 6.597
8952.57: 6.716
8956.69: 6.841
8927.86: 6.679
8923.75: 6.732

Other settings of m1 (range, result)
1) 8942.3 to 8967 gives 6.88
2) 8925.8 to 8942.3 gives 6.679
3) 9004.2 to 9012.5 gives 6.377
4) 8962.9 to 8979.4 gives 6.82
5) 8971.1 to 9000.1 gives 6.678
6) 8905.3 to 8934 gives 6.861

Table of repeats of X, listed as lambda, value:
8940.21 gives 6.626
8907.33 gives 6.861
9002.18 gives 6.464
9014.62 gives 6.144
